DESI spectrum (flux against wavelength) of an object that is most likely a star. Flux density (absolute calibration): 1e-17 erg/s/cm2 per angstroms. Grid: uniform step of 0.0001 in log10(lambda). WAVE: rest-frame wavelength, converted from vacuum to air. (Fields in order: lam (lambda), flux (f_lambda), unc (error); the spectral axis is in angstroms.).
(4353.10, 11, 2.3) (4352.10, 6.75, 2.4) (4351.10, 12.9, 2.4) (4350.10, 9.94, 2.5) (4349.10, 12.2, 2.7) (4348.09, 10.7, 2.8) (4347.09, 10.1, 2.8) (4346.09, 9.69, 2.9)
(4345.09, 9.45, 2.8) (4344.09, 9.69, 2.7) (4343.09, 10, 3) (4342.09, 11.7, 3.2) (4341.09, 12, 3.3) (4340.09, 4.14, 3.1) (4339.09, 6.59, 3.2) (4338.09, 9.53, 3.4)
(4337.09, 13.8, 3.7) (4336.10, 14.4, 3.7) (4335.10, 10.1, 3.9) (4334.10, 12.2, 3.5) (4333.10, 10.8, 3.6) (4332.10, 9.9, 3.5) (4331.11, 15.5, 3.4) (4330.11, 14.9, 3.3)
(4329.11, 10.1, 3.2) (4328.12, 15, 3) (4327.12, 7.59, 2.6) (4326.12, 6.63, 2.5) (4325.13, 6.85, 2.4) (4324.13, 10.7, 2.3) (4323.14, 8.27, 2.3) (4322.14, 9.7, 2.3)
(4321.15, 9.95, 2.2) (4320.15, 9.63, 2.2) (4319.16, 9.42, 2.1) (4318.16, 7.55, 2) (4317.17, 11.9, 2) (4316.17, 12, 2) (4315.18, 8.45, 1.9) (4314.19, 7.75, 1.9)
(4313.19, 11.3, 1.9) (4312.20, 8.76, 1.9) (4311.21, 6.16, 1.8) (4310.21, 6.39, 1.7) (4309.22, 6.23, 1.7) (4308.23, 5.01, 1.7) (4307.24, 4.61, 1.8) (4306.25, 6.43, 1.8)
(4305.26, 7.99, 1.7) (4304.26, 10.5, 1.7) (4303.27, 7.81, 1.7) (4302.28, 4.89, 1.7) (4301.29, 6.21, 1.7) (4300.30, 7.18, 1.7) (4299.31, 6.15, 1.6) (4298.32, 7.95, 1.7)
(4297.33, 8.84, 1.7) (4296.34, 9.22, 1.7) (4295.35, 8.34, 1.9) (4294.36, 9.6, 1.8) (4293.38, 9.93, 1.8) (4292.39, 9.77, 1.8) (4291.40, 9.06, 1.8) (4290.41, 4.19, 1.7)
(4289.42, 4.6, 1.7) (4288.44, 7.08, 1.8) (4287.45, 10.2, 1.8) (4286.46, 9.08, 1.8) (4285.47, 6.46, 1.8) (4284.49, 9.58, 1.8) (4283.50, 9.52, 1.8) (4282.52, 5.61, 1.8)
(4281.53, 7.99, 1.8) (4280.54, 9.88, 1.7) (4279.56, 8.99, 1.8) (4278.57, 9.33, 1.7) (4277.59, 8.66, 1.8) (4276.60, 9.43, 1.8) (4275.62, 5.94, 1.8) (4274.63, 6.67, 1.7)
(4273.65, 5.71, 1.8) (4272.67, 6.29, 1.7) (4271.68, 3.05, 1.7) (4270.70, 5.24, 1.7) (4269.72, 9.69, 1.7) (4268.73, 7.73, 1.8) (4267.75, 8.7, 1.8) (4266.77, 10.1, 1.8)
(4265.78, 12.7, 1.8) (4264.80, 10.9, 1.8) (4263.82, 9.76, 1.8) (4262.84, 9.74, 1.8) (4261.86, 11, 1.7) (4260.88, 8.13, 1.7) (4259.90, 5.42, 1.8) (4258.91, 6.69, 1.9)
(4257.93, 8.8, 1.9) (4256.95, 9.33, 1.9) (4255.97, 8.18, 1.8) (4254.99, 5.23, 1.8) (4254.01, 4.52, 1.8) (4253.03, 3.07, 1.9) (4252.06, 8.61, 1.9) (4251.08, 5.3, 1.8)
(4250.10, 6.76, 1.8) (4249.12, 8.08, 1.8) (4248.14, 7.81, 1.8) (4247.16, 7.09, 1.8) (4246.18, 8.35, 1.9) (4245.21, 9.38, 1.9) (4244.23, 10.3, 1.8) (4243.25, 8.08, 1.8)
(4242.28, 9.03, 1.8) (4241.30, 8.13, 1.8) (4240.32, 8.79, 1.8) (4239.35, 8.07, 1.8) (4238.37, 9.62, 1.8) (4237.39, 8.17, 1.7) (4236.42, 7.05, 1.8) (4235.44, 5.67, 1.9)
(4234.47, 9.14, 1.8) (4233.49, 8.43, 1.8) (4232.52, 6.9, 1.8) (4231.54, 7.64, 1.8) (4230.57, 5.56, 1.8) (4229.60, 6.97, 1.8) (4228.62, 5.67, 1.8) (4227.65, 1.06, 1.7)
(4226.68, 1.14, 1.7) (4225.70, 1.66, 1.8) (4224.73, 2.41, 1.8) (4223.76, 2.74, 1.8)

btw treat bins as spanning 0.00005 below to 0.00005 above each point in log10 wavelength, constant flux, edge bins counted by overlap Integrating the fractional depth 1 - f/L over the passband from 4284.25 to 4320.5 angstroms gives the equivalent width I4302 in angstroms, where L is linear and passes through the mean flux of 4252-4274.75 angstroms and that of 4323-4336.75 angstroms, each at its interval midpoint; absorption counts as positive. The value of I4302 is 6.3 angstroms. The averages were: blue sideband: 7.72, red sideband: 11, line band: 7.99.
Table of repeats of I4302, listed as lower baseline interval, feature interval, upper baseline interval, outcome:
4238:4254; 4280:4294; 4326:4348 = 1.56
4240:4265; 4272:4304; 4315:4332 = 4.46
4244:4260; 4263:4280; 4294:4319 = -1.69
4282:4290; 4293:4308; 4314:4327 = 1.17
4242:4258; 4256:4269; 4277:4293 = -2.40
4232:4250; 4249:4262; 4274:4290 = 1.89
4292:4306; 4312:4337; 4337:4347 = -4.15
